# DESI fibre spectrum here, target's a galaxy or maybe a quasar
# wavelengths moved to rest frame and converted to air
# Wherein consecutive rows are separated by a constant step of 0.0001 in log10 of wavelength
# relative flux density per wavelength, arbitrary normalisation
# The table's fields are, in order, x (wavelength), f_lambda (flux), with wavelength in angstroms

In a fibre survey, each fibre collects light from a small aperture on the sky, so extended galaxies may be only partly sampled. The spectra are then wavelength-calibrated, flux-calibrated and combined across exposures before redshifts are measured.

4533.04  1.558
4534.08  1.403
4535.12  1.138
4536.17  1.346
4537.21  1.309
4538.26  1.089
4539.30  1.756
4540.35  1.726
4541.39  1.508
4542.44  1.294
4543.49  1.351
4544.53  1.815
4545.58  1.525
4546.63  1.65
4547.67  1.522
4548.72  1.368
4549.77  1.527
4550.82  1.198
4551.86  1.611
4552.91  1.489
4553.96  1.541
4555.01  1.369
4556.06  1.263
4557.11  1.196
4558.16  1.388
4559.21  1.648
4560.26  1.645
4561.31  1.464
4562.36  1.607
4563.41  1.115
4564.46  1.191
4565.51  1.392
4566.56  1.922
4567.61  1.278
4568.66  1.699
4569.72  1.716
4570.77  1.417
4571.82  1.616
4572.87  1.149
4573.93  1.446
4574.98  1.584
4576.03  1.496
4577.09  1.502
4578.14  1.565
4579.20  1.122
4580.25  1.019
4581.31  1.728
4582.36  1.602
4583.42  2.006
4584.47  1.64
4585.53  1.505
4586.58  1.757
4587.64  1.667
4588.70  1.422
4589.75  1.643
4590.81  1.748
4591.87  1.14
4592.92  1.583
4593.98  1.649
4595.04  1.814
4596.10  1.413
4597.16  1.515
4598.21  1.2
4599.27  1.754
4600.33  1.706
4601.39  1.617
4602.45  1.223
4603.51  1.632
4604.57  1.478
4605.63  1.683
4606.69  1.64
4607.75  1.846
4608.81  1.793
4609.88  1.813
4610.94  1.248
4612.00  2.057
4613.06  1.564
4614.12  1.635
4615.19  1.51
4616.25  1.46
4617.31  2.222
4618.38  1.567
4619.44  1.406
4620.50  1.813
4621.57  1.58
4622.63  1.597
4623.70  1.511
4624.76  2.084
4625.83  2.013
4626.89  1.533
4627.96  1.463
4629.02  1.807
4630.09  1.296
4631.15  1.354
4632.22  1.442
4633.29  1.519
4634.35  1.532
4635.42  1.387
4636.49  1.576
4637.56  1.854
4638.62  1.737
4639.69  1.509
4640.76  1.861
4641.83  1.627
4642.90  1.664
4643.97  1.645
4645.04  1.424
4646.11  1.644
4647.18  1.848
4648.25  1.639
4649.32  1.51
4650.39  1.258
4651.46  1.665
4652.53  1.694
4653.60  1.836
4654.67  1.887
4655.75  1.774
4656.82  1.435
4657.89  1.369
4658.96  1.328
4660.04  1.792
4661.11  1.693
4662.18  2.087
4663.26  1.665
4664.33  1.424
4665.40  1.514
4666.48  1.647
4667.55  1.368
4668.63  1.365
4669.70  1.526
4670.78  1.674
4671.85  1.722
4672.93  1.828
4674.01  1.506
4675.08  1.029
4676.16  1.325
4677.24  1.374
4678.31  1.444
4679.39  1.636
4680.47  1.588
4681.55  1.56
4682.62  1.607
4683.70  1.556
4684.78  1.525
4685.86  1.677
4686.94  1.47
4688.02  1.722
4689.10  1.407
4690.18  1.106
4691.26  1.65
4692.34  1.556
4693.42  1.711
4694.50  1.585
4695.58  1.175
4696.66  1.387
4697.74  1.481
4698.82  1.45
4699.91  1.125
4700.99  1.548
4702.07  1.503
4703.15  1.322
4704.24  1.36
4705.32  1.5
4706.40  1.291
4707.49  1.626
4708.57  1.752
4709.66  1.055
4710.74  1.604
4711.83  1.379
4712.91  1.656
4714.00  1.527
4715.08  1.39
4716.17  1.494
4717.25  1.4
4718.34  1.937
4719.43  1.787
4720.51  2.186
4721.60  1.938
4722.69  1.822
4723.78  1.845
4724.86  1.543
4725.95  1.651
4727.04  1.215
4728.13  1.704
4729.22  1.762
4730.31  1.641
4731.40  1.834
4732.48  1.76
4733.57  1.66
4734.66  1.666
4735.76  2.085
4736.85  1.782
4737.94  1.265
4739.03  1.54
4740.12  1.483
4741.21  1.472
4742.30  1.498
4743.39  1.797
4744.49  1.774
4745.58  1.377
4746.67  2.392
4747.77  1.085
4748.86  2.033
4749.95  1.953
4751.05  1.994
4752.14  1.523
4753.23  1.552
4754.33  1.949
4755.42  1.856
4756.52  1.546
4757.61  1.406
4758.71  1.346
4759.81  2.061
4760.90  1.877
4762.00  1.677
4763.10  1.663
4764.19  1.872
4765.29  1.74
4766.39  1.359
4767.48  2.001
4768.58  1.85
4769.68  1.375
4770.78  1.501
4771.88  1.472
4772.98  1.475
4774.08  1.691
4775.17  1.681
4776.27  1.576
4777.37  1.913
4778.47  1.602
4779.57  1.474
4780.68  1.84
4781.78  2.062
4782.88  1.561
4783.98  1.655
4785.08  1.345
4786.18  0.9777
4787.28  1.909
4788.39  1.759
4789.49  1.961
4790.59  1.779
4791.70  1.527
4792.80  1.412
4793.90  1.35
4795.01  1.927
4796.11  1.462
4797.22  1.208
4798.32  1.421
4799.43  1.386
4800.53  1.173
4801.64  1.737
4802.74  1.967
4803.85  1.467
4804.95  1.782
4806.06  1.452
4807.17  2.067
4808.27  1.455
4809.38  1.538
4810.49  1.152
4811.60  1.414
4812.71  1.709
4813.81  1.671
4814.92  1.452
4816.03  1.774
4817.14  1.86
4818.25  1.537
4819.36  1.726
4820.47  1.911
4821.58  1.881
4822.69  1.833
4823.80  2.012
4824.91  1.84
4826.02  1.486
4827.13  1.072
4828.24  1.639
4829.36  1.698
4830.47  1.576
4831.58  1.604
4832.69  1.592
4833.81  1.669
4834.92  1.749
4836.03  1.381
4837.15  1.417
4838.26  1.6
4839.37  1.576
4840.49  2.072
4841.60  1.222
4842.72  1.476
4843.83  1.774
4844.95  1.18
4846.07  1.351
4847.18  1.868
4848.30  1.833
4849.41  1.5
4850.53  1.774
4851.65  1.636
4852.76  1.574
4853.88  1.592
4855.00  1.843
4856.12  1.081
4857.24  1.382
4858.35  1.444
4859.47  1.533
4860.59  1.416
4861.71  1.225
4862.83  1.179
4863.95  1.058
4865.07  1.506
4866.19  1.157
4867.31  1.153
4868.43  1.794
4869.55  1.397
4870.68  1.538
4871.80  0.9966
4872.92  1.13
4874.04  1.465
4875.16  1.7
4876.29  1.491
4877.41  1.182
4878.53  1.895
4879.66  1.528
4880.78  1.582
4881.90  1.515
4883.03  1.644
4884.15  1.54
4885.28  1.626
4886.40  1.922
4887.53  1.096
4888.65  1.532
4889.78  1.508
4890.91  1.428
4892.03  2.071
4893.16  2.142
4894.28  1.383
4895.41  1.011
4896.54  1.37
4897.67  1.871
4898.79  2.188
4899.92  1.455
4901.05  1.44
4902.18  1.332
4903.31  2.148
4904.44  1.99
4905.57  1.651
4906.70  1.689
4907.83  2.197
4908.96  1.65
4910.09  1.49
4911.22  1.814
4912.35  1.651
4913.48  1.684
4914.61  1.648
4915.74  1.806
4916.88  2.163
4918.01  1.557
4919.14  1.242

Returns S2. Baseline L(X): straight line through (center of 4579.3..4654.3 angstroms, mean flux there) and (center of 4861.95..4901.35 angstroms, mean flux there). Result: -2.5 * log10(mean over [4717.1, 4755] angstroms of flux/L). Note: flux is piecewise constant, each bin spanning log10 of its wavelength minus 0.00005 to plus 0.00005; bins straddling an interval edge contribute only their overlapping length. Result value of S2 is -0.10 mag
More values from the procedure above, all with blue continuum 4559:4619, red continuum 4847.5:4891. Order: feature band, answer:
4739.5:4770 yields -0.128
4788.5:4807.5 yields -0.067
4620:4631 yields -0.073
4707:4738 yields -0.096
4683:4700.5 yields 0.040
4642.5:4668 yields -0.053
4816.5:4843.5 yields -0.110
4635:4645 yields -0.065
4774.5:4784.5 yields -0.139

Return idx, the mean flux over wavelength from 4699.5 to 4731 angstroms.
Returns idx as 1.57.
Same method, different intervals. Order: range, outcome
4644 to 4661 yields 1.61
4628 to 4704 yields 1.55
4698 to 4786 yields 1.63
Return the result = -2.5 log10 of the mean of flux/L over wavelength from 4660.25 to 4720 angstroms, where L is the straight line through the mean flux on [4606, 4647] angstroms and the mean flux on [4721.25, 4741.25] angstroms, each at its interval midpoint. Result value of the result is 0.10 mag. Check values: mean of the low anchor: 1.64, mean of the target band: 1.52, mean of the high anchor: 1.67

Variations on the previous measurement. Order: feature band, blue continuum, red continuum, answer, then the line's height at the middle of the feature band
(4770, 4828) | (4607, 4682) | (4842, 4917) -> -0.02 mag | 1.58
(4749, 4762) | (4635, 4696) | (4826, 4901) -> -0.13 mag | 1.55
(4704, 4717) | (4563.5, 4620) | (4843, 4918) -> 0.07 mag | 1.56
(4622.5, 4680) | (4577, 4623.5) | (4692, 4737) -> 0.00 mag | 1.59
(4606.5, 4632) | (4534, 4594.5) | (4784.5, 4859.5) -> -0.10 mag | 1.51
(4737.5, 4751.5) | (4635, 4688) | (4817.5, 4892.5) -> -0.07 mag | 1.57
